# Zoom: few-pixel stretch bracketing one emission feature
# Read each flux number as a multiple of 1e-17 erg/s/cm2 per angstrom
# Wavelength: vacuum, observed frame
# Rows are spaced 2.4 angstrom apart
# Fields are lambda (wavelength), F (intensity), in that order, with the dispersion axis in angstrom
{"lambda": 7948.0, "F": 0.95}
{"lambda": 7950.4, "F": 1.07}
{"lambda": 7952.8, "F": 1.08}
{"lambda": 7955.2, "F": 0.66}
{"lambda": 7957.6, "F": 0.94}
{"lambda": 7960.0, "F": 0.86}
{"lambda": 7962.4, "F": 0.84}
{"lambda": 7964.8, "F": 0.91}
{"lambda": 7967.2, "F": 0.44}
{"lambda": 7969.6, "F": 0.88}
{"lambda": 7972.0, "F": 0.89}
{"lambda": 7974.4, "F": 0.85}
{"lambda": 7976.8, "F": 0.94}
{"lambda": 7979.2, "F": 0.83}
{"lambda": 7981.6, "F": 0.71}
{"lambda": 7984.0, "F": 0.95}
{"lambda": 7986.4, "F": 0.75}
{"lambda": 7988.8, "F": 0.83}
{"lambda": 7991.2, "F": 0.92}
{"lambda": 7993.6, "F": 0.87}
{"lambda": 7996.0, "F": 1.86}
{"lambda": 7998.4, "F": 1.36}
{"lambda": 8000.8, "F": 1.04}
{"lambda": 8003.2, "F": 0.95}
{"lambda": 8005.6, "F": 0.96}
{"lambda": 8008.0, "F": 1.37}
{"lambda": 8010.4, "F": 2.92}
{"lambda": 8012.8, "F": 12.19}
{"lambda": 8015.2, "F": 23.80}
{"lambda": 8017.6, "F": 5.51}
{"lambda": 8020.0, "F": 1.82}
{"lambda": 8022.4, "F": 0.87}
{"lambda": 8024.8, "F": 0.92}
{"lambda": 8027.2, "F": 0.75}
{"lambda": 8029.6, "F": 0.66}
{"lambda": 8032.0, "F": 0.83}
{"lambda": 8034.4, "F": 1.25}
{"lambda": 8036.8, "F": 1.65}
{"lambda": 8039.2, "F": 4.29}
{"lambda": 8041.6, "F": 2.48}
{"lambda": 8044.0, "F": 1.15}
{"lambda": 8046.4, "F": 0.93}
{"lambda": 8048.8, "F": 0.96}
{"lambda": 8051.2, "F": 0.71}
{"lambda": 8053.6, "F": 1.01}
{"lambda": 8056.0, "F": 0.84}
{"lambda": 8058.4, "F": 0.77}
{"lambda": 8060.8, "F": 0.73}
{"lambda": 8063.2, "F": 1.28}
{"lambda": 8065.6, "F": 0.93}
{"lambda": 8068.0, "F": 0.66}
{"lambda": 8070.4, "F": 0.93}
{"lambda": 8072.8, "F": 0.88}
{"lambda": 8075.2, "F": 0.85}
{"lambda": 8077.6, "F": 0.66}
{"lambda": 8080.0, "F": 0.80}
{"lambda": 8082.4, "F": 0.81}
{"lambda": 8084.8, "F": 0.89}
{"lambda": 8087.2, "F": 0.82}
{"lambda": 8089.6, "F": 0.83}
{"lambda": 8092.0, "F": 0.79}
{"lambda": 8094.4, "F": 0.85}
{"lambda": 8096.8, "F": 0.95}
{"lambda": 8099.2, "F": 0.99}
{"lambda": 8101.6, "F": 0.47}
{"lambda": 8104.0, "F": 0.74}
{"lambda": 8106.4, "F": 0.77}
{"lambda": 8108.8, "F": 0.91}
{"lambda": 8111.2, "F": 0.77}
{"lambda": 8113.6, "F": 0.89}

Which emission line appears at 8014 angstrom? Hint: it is Halpha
